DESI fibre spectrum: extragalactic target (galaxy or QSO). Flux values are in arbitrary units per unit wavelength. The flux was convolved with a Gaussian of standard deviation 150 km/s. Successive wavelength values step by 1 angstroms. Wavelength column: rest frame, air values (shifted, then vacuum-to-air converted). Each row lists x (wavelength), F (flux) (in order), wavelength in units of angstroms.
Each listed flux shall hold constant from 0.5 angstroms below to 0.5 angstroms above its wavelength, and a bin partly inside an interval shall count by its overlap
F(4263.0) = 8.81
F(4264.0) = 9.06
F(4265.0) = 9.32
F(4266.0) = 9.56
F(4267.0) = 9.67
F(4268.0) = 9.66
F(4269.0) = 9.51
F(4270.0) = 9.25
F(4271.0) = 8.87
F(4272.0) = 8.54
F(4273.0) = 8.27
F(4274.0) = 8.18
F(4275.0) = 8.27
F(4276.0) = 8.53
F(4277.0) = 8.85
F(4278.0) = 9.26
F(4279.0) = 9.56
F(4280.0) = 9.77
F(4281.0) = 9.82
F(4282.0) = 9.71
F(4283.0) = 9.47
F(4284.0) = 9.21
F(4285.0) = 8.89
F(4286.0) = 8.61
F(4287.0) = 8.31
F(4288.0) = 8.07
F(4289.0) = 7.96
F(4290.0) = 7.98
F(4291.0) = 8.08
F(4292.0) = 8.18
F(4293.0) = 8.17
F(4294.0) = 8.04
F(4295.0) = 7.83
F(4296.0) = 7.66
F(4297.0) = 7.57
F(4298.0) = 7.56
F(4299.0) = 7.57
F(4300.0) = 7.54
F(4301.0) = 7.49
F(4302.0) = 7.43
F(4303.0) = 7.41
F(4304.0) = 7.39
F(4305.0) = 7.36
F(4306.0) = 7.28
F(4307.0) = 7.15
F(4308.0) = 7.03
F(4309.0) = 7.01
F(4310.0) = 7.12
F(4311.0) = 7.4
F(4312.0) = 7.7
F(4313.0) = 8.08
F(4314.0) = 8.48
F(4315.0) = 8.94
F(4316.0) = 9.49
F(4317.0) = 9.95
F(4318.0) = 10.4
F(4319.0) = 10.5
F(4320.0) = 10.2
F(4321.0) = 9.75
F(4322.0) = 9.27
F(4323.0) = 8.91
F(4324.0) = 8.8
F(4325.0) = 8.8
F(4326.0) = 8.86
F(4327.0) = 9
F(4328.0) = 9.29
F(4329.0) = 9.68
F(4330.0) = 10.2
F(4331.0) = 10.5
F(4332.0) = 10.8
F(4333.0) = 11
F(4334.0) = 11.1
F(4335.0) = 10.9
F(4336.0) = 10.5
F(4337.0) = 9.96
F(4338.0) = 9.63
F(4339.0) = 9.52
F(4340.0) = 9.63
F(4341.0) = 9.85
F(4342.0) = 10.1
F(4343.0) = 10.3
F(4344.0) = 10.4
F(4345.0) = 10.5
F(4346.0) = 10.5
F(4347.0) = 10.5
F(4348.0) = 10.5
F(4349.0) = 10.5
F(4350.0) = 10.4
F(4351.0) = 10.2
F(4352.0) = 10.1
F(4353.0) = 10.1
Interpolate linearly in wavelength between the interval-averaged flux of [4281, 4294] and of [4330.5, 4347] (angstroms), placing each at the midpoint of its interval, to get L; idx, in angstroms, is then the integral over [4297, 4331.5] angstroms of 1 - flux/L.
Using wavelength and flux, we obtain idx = 3.7 angstroms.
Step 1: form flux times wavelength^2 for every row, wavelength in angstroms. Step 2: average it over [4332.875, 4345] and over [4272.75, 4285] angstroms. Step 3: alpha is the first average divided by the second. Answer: 1.2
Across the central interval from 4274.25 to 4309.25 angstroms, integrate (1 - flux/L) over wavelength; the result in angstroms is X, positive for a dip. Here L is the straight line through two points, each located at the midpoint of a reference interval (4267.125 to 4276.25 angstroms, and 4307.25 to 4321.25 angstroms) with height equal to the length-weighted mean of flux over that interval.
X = 2.3 angstroms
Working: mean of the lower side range 8.83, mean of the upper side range 8.67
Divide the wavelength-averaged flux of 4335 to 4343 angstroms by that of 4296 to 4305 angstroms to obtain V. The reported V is 1.33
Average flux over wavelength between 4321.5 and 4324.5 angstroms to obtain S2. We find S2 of 8.99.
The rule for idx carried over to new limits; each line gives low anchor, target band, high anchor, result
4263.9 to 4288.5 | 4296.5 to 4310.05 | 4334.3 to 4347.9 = 3.1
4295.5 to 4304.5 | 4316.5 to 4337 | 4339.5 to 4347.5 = -1.7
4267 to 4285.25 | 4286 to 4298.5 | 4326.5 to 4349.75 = 1.9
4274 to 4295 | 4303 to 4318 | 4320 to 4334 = 2.2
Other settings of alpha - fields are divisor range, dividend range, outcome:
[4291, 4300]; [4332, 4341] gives 1.34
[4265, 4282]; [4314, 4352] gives 1.12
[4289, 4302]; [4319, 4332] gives 1.24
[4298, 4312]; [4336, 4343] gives 1.37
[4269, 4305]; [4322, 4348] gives 1.22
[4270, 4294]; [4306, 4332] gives 1.04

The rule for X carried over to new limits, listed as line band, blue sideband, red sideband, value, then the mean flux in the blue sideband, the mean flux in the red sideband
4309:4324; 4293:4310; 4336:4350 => -0.8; 7.47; 10.2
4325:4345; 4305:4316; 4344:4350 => -1.0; 7.69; 10.5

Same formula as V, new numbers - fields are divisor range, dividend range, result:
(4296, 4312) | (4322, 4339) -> 1.33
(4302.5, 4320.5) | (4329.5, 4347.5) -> 1.25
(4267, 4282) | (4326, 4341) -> 1.11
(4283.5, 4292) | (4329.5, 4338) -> 1.26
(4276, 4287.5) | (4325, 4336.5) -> 1.10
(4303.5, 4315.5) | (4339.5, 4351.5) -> 1.36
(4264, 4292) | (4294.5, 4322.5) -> 0.91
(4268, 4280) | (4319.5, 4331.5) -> 1.06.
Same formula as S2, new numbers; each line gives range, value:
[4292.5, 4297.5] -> 7.85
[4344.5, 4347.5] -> 10.5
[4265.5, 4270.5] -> 9.53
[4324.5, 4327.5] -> 8.89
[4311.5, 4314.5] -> 8.09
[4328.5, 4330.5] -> 9.94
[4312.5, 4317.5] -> 8.99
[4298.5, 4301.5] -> 7.53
